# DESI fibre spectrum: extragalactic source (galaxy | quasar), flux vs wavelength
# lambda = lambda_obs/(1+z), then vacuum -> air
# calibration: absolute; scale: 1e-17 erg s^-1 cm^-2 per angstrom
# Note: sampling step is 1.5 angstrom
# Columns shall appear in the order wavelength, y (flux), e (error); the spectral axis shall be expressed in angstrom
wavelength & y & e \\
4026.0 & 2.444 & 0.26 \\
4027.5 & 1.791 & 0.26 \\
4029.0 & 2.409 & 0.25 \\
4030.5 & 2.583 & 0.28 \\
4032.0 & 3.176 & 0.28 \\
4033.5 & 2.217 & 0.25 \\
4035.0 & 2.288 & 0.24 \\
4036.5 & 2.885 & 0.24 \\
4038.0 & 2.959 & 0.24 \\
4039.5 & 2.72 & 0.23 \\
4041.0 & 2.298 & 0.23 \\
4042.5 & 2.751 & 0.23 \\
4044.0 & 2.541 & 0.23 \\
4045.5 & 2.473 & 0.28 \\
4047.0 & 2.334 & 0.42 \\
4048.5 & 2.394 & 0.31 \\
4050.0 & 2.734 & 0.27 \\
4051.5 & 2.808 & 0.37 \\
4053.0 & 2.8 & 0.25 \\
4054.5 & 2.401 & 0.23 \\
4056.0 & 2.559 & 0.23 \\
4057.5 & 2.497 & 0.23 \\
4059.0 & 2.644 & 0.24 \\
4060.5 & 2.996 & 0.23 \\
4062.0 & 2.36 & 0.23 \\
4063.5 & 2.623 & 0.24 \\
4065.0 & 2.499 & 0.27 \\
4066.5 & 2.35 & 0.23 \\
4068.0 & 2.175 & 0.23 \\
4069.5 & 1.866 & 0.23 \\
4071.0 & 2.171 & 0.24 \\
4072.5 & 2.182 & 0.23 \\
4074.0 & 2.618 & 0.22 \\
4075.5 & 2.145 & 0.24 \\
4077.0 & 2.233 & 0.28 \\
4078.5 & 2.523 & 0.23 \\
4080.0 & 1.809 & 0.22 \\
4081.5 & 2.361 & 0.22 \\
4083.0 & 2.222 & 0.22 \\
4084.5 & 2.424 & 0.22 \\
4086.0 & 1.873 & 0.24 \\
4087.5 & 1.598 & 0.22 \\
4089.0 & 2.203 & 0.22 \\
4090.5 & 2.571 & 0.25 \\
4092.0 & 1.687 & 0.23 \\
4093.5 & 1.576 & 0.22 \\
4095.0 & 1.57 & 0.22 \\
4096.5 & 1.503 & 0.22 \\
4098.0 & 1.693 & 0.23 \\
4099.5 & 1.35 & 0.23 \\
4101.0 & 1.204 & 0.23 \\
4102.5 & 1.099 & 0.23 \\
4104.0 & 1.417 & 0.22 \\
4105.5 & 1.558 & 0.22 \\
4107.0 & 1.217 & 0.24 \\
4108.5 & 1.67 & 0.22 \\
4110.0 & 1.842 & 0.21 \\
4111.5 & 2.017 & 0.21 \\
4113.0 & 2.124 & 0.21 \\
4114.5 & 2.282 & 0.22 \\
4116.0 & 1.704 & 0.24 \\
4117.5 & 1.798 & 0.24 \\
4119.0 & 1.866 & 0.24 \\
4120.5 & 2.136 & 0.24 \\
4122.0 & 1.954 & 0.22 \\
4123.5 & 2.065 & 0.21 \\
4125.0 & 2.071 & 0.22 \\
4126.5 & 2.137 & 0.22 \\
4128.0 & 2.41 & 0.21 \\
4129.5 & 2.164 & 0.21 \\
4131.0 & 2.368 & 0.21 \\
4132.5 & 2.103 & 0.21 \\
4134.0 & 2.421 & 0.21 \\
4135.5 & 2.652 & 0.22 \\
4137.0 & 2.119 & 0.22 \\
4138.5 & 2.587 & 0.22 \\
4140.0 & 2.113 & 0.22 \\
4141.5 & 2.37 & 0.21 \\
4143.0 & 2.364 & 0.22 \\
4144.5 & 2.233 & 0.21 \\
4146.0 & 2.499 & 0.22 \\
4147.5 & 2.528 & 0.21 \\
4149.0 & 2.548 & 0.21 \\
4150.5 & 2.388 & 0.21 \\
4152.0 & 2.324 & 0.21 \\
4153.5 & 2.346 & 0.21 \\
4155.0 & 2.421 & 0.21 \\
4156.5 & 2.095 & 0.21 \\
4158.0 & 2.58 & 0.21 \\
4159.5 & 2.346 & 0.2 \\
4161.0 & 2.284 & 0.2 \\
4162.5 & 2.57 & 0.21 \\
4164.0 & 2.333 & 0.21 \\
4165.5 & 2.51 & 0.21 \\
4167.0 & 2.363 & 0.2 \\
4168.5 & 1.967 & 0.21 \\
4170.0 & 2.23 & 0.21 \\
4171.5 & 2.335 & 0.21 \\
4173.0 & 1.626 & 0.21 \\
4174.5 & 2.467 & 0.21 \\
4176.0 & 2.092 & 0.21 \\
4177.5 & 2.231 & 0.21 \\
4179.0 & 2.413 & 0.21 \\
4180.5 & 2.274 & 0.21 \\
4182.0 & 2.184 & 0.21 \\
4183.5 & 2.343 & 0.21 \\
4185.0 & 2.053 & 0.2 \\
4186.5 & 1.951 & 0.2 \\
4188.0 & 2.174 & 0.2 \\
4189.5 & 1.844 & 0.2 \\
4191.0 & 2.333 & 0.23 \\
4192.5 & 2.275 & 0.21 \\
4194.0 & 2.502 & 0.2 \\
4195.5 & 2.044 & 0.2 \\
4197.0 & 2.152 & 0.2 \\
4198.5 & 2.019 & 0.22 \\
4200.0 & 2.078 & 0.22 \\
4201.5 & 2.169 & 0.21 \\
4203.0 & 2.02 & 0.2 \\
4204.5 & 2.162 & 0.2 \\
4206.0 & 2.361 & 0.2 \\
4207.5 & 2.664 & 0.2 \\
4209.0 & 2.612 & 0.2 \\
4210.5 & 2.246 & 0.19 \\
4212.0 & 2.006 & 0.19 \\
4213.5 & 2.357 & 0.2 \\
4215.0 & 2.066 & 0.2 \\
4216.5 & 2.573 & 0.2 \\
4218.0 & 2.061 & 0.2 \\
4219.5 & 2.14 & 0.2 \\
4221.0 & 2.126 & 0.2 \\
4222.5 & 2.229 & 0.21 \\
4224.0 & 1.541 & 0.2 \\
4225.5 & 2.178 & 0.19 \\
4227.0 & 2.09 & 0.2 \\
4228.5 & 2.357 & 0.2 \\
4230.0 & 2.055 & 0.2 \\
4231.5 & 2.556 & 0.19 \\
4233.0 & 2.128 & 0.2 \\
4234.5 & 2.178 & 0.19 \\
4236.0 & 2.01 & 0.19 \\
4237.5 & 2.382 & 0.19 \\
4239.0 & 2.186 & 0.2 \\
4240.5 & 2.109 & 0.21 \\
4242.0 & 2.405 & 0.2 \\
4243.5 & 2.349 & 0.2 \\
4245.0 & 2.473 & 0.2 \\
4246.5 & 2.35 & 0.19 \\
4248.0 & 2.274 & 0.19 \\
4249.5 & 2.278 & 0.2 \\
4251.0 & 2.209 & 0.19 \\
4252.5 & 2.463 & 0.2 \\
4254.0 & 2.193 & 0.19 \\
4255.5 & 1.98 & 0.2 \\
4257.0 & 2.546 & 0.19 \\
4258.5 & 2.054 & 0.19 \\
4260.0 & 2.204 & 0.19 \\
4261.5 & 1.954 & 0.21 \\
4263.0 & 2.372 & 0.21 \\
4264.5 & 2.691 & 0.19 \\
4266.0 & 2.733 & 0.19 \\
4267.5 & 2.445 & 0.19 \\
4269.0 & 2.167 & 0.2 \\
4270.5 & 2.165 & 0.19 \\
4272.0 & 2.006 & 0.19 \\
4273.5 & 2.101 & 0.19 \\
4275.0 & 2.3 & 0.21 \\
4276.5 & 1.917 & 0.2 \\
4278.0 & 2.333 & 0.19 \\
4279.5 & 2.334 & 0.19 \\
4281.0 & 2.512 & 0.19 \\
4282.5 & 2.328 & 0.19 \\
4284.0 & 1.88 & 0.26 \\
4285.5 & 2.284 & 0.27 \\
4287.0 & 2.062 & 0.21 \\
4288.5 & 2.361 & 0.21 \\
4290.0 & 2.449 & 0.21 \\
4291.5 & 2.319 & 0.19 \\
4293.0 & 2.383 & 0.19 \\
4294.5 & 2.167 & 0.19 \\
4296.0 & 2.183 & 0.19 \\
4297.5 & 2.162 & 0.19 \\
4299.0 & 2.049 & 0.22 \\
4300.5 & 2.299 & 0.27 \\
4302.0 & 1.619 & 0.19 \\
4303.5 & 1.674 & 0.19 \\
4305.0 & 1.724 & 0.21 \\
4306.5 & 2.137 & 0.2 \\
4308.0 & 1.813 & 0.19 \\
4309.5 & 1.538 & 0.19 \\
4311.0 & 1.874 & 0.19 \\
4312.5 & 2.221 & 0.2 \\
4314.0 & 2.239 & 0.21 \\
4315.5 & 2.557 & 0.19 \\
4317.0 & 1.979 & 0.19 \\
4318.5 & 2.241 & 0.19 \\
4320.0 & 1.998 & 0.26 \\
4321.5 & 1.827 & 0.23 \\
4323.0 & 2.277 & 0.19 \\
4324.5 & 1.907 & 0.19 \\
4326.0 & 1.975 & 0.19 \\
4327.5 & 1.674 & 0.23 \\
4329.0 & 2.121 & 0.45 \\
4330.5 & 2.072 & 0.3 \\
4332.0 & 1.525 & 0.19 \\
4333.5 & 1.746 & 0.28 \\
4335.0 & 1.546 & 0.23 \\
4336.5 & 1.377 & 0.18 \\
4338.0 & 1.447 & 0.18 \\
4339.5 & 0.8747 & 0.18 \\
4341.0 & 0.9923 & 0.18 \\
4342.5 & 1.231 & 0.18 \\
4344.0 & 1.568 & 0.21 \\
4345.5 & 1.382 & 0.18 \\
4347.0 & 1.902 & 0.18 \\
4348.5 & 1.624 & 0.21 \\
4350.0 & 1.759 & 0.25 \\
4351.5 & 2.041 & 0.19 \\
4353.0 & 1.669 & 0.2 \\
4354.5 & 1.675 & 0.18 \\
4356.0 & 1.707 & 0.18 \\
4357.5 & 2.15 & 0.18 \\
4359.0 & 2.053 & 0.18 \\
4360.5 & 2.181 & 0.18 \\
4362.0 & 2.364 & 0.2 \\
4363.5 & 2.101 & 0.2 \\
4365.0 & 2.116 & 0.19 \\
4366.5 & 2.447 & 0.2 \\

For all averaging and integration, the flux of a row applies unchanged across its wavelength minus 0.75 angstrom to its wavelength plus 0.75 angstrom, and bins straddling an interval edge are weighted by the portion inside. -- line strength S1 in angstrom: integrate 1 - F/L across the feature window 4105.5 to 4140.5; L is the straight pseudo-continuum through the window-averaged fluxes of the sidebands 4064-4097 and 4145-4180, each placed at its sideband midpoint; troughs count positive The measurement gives 2.4 angstrom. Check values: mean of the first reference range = 2.11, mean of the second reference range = 2.32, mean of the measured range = 2.07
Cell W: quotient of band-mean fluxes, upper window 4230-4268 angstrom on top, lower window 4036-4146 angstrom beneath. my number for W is 1.05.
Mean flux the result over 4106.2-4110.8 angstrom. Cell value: 1.58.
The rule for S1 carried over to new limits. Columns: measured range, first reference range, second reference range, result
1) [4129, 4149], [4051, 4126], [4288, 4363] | -3.3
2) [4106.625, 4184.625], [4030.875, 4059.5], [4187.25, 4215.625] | 4.4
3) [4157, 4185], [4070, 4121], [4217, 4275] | -3.0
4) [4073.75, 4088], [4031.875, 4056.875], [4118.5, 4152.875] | 1.7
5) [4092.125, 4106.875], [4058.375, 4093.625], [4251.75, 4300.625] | 5.3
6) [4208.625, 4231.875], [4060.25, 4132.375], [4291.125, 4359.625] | -3.2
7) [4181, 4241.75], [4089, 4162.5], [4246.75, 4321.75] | -2.0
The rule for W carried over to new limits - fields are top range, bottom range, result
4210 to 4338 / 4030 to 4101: 0.92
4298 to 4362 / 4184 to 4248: 0.83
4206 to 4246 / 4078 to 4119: 1.24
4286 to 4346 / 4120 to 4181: 0.83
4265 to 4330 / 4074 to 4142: 1.07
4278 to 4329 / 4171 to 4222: 0.95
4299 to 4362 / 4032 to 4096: 0.77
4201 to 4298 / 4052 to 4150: 1.06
